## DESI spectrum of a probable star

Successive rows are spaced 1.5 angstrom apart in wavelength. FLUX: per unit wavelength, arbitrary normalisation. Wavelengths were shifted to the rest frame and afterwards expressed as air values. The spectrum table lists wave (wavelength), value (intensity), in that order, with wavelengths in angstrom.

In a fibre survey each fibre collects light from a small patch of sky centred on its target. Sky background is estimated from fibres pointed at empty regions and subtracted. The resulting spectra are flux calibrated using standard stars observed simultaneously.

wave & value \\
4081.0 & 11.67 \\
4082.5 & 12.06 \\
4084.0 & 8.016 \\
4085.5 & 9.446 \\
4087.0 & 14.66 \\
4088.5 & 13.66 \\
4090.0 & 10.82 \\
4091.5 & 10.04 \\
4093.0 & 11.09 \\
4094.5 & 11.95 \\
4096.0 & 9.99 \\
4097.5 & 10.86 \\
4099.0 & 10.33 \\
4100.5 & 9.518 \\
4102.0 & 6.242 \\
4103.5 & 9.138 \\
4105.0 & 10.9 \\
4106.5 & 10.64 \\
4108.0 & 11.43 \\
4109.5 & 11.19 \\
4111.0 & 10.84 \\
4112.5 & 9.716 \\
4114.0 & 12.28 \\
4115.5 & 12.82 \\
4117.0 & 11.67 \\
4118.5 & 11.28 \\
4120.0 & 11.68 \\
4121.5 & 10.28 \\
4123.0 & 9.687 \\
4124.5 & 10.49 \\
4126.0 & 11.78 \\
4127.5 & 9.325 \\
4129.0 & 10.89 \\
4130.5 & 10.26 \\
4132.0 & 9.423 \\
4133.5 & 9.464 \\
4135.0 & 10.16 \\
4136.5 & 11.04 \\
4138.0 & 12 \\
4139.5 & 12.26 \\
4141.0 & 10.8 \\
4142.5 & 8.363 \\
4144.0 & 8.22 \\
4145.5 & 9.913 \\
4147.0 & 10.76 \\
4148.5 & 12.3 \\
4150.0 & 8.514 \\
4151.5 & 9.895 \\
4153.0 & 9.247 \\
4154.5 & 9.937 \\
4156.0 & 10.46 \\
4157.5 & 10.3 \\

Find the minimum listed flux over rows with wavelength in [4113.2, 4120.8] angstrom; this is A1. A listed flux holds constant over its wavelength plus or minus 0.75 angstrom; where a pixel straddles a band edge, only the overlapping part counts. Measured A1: 11.28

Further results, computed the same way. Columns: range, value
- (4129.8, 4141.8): 9.423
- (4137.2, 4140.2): 12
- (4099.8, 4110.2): 6.242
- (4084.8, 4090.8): 9.446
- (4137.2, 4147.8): 8.22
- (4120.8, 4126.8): 9.687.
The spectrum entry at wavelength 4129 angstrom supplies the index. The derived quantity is 10.89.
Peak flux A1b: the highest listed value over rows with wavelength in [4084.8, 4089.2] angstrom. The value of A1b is 14.66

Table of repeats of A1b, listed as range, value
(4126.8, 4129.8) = 10.89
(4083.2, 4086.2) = 9.446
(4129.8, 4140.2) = 12.26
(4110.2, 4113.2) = 10.84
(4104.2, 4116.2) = 12.82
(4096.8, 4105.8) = 10.9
